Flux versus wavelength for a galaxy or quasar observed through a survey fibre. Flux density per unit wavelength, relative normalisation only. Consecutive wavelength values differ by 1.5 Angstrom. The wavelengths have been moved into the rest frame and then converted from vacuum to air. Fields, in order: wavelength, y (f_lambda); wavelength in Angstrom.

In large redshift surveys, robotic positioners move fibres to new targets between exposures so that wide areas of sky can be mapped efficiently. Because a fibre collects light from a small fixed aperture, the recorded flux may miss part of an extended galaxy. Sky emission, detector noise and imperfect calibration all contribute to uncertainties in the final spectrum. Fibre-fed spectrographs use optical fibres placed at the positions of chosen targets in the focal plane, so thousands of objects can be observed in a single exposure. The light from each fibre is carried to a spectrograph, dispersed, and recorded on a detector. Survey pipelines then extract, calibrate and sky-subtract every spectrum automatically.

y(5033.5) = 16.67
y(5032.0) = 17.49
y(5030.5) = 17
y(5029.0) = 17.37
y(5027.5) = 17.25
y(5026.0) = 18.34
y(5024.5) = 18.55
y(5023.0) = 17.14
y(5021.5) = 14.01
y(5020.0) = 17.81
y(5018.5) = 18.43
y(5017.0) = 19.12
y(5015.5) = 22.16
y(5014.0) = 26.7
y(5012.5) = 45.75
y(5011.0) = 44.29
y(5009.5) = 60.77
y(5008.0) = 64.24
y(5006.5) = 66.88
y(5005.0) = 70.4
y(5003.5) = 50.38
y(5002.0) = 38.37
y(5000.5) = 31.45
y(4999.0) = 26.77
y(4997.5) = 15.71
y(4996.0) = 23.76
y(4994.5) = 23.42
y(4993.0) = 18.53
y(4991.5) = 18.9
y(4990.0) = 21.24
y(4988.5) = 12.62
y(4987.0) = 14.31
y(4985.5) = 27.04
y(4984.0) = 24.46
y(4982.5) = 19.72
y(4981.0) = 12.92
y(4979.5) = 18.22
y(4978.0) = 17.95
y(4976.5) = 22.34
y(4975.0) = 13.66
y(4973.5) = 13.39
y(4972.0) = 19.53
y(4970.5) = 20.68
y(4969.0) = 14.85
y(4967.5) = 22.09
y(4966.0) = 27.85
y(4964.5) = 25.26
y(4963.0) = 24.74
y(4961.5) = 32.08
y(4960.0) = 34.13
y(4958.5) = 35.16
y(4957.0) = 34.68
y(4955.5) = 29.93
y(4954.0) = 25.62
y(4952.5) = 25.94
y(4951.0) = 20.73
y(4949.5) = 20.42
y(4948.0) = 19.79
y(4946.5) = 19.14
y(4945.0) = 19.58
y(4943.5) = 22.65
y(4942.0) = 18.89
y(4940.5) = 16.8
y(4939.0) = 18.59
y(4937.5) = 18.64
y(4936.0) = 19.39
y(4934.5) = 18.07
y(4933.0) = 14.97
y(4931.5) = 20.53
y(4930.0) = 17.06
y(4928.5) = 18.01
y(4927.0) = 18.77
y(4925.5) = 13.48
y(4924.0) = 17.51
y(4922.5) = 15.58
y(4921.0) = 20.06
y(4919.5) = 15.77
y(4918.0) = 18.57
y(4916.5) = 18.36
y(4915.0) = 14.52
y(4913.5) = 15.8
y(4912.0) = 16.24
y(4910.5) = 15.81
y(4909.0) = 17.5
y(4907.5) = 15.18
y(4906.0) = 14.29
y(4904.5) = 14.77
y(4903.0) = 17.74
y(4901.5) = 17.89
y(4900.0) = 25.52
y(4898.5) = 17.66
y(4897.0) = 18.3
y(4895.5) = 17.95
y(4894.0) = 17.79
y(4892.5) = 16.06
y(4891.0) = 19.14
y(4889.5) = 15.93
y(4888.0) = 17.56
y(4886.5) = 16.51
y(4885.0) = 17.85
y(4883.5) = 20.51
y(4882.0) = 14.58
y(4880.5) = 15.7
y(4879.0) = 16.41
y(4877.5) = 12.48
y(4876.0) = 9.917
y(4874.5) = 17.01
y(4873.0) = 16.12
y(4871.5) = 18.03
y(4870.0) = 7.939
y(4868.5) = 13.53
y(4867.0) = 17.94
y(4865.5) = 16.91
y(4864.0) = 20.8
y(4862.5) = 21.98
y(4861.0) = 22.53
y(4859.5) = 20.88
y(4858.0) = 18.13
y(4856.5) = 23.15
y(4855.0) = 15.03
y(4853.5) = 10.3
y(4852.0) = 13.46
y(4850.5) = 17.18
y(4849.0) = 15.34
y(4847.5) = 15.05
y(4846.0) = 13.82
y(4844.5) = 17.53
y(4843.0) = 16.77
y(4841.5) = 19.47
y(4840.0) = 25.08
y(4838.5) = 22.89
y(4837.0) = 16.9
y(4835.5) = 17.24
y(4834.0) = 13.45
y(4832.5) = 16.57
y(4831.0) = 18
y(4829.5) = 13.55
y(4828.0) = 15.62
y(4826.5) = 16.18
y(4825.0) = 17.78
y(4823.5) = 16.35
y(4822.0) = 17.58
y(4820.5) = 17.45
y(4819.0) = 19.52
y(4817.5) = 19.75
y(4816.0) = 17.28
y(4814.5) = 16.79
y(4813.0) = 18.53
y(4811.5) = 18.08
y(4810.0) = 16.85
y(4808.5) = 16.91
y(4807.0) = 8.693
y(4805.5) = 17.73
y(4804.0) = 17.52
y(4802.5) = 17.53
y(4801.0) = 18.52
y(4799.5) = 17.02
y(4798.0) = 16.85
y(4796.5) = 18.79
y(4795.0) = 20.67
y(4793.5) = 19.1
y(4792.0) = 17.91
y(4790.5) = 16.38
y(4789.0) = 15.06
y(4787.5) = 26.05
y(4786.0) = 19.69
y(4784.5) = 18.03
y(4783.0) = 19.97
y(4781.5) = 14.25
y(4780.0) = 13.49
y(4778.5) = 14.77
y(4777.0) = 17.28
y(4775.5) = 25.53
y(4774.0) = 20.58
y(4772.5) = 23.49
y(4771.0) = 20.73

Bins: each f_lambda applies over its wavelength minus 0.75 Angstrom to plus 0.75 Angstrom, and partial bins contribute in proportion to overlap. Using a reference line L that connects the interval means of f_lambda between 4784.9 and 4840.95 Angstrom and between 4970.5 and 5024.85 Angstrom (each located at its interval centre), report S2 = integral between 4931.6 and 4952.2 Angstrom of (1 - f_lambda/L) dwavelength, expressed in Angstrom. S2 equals 4.46 Angstrom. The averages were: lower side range 17.7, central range 19.2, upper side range 27.5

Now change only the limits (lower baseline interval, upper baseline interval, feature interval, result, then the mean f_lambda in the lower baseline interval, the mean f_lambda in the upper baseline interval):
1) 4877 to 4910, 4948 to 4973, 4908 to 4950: 7.31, 17.2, 25.5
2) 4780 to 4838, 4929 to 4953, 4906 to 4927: 2.76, 17.3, 19.4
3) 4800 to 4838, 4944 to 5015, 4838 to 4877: 4.65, 16.9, 28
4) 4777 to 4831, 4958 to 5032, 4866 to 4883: 4.96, 17.3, 26.4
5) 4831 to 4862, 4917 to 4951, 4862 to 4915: 3.78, 17.6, 18.3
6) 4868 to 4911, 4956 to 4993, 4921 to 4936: 1.27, 16.4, 22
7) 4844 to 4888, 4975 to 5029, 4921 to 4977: 4.80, 16.4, 27.7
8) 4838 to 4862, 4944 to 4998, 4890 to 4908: 1.70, 17.9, 22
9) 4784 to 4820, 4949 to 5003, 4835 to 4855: 2.33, 17.9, 23.2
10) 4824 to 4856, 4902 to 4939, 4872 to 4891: 0.85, 16.6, 17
